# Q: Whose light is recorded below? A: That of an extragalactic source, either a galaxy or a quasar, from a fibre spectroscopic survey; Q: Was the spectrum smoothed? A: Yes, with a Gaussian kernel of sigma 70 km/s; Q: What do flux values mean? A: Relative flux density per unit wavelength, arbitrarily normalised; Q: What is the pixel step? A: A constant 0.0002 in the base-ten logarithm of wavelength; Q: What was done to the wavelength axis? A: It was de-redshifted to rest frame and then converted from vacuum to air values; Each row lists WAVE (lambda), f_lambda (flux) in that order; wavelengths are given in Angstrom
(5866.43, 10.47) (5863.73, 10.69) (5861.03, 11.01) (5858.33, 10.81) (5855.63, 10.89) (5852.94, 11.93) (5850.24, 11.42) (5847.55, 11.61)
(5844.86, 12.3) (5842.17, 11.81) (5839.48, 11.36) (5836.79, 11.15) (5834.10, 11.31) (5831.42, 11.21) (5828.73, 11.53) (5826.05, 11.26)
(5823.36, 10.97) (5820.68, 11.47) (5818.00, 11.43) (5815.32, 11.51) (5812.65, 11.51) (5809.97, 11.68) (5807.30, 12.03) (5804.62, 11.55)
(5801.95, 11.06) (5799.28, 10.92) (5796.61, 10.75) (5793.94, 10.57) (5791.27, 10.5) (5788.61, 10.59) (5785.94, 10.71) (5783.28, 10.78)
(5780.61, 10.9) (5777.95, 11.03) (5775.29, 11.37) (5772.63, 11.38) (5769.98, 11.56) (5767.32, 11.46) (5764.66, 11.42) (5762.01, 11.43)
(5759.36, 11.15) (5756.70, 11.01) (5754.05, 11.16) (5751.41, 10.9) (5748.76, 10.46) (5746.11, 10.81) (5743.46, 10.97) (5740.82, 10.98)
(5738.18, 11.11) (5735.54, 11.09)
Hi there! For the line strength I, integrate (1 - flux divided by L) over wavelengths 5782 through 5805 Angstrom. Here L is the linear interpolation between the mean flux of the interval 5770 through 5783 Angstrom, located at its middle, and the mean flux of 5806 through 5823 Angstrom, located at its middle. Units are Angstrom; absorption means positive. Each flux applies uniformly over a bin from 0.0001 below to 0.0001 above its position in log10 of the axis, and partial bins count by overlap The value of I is 1.1 Angstrom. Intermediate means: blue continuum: 11.2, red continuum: 11.6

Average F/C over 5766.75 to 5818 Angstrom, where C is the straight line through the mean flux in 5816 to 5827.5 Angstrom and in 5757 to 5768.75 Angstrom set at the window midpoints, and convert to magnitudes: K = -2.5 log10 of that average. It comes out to 0.02 mag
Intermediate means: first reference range 11.3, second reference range 11.3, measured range 11.2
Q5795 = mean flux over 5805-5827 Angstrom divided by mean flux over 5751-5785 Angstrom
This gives 1.0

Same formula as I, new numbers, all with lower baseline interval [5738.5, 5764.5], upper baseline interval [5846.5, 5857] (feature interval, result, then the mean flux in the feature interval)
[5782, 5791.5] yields 0.43 Angstrom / 10.7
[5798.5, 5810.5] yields -0.22 Angstrom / 11.5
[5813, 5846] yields -0.23 Angstrom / 11.4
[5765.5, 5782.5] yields -0.24 Angstrom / 11.3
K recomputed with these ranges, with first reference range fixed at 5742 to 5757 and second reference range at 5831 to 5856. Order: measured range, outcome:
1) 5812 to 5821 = -0.01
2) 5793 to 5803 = 0.04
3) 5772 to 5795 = 0.03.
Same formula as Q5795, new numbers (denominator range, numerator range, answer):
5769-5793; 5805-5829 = 1.05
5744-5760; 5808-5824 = 1.05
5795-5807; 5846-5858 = 1.03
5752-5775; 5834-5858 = 1.02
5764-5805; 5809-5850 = 1.04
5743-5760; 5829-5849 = 1.06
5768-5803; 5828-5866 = 1.04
